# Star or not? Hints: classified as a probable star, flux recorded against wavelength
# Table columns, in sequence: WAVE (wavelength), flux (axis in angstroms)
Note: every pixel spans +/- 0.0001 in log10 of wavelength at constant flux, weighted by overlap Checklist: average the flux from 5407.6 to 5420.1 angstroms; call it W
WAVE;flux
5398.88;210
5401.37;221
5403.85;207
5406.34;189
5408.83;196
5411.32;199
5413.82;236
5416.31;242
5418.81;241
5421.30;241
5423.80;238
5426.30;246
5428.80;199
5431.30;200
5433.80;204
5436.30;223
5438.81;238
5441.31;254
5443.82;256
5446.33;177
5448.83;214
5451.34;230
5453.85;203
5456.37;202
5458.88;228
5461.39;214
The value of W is 223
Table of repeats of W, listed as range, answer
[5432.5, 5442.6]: 230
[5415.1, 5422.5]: 241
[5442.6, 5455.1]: 216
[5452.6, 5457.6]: 202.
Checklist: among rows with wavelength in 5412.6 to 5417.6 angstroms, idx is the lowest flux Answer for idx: 236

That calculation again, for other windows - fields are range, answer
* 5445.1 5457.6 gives 177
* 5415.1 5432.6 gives 199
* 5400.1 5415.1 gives 189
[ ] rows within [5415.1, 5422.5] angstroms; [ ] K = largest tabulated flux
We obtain 242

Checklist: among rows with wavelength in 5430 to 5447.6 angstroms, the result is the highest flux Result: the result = 256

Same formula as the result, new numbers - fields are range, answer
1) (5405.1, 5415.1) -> 236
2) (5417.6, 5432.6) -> 246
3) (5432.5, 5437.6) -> 223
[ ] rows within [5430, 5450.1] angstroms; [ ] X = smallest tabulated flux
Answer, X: 177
